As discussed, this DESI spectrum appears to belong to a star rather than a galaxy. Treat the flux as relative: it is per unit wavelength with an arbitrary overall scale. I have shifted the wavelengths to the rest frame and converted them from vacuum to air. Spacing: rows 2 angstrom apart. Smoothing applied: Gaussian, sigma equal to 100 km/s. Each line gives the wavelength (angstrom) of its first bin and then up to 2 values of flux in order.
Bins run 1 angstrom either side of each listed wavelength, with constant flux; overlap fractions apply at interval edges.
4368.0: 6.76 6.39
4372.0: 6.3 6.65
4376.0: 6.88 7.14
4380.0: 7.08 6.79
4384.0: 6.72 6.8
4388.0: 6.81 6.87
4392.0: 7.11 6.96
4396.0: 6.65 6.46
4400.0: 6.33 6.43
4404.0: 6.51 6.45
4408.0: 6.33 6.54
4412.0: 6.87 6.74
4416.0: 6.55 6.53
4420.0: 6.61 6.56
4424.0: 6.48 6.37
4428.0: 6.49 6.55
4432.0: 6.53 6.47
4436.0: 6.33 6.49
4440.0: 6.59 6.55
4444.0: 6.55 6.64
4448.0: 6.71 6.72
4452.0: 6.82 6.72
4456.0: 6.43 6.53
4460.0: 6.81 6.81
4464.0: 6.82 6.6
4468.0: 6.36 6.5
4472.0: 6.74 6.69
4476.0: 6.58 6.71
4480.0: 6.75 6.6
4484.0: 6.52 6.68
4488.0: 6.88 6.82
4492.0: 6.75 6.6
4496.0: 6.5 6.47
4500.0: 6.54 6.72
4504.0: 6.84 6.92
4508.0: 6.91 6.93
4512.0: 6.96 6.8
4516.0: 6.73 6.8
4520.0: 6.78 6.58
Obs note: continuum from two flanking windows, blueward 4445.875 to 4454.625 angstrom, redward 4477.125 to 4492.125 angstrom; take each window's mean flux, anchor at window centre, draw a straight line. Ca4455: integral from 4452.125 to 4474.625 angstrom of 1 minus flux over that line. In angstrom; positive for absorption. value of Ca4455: 0.3 angstrom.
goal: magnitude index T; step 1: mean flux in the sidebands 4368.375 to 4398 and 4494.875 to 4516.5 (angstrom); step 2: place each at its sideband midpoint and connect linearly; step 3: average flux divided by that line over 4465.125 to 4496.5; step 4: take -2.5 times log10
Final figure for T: 0.02 mag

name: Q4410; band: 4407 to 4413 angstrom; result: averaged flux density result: 6.58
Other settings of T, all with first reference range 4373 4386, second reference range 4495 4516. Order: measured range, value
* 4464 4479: 0.029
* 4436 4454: 0.031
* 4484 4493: 0.003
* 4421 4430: 0.056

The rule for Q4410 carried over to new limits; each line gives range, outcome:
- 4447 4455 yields 6.74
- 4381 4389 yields 6.78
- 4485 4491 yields 6.79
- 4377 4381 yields 7.11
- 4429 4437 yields 6.47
